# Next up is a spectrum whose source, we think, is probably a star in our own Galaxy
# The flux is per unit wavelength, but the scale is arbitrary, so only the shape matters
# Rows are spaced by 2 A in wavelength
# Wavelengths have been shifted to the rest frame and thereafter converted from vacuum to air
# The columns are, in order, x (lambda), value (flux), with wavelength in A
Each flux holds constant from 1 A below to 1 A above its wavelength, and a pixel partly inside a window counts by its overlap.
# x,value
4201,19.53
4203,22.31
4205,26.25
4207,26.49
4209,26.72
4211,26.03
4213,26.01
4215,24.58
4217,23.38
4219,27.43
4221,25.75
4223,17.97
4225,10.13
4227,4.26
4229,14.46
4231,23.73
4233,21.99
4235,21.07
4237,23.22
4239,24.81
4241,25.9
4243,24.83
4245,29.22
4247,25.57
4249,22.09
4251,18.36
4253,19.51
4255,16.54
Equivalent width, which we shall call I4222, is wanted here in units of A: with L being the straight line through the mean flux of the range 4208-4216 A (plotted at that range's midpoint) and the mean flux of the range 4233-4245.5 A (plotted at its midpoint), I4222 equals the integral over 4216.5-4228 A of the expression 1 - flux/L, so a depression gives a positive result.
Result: 3.4 A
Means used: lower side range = 25.8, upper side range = 24.4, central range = 17.9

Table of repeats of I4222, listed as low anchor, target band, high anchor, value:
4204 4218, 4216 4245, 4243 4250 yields 5.25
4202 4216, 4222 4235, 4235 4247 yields 4.86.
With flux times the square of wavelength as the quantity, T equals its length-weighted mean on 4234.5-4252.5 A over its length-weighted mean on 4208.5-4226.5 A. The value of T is 1.1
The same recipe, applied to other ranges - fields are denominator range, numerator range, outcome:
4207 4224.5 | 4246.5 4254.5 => 0.87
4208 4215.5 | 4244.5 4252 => 0.92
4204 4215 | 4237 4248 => 1.00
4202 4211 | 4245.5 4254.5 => 0.86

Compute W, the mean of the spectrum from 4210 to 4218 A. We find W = 25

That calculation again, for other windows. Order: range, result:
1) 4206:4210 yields 26.6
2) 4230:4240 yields 23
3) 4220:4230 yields 14.5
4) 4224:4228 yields 7.2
